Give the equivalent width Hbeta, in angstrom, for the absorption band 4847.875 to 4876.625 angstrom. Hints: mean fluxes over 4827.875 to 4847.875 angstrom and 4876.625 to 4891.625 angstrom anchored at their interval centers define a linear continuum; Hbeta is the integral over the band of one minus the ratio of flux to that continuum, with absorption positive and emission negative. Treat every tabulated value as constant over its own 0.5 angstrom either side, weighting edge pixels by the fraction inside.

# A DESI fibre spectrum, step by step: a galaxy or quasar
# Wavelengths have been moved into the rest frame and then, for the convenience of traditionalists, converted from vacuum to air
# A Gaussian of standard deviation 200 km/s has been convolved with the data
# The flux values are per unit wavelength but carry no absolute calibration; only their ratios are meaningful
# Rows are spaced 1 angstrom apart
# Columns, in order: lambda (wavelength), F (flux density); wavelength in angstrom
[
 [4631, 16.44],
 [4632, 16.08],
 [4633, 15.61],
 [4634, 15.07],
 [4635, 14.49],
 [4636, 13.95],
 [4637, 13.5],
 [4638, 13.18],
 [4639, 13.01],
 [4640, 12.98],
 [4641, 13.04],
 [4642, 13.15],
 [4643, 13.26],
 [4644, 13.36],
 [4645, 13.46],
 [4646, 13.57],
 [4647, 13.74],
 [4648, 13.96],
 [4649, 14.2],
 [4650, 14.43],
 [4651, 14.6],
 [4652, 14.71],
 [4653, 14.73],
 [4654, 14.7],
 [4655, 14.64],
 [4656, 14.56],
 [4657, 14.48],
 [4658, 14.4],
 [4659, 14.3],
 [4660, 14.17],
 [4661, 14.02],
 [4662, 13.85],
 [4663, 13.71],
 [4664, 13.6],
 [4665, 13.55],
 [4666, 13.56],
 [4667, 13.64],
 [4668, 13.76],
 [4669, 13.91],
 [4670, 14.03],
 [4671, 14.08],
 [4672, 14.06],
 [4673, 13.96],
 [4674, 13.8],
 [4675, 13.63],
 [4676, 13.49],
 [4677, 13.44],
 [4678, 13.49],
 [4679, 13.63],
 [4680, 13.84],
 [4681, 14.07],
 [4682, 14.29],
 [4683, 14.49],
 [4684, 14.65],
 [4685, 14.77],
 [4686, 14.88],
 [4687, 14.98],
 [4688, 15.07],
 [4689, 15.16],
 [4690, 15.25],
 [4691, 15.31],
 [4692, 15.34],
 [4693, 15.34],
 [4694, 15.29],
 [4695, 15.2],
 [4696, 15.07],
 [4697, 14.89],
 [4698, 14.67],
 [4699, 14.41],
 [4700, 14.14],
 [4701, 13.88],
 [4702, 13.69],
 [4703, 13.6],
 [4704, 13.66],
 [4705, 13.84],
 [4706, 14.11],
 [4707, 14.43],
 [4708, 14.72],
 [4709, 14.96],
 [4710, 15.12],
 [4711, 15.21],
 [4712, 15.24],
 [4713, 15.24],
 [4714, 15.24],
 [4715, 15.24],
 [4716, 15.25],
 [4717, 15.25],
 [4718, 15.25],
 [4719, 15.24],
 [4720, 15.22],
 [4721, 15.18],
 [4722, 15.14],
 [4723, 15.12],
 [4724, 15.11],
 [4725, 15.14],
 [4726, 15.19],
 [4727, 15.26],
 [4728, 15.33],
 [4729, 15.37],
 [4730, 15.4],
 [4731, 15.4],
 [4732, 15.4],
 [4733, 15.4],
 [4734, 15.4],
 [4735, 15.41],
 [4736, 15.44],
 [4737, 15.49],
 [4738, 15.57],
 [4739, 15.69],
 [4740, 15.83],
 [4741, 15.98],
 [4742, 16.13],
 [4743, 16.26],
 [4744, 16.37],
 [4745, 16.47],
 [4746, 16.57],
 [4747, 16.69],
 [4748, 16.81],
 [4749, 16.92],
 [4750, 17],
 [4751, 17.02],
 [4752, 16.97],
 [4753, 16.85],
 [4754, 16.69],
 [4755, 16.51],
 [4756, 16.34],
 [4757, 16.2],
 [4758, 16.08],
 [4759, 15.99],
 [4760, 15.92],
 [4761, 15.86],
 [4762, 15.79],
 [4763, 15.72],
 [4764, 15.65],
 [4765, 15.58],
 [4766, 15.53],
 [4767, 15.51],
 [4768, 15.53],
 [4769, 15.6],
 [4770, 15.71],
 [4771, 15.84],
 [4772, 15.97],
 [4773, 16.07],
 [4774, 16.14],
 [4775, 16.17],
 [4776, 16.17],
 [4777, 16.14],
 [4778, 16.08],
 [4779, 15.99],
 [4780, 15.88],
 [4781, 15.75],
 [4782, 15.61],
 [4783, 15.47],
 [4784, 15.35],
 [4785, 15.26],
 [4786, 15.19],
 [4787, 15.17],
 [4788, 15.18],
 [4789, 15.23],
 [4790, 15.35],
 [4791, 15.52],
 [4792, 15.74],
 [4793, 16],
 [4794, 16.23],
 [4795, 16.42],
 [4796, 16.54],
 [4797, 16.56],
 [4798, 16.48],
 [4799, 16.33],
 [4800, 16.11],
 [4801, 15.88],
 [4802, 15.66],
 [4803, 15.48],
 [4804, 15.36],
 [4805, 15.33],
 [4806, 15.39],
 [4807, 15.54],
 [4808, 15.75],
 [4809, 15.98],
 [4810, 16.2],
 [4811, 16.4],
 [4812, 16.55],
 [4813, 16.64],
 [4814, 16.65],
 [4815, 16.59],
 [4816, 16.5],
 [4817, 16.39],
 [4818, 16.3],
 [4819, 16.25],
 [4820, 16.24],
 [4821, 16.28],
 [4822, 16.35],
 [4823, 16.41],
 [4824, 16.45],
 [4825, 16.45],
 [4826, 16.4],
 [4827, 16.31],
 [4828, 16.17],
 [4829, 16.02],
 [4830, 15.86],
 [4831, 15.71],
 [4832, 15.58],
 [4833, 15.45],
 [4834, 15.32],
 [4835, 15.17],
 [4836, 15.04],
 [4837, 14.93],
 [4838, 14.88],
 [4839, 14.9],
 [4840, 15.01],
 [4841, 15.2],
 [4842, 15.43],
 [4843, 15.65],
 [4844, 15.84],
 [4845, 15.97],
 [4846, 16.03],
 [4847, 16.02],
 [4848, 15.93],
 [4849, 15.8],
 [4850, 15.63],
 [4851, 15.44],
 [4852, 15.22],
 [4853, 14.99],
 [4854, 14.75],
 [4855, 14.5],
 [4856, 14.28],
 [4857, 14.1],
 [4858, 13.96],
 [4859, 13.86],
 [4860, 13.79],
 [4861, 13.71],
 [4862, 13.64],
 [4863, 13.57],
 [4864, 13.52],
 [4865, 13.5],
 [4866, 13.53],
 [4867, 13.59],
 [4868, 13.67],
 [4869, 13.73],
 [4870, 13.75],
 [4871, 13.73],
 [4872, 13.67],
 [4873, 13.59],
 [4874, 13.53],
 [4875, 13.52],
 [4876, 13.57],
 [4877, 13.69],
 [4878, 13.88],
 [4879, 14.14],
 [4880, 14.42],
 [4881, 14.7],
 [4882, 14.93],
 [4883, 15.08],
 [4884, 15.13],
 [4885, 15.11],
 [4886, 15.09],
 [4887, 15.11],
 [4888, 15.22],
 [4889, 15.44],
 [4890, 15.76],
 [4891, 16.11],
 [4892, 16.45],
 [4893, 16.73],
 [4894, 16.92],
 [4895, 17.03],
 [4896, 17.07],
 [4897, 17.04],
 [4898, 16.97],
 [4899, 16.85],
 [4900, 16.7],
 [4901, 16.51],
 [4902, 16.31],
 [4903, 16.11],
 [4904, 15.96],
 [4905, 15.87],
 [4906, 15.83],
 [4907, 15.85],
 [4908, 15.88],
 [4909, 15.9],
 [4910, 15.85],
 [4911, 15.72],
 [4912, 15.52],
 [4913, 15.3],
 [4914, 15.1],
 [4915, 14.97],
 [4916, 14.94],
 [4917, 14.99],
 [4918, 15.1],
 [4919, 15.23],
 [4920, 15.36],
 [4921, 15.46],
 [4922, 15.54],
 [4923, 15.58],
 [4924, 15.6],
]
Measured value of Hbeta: 2.1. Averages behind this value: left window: 15.5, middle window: 14.1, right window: 14.9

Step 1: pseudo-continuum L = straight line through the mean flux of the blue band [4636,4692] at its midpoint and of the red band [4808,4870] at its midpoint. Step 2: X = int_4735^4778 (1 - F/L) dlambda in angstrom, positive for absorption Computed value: -4.0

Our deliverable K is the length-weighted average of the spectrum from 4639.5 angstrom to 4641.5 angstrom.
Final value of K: 13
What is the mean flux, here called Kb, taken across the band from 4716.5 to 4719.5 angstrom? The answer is 15.2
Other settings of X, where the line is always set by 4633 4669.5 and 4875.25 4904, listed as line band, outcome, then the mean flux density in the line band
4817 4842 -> -1.0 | 15.8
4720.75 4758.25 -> -3.5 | 15.9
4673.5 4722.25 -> -1.2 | 14.6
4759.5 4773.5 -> -0.9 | 15.7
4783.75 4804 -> -1.1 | 15.8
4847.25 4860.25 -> 0.5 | 14.8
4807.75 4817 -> -0.8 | 16.4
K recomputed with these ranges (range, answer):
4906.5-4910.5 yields 15.9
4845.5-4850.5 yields 15.9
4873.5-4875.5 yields 13.5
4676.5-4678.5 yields 13.5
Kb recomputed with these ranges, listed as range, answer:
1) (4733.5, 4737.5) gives 15.4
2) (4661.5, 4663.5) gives 13.8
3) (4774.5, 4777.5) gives 16.2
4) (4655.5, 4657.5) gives 14.5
